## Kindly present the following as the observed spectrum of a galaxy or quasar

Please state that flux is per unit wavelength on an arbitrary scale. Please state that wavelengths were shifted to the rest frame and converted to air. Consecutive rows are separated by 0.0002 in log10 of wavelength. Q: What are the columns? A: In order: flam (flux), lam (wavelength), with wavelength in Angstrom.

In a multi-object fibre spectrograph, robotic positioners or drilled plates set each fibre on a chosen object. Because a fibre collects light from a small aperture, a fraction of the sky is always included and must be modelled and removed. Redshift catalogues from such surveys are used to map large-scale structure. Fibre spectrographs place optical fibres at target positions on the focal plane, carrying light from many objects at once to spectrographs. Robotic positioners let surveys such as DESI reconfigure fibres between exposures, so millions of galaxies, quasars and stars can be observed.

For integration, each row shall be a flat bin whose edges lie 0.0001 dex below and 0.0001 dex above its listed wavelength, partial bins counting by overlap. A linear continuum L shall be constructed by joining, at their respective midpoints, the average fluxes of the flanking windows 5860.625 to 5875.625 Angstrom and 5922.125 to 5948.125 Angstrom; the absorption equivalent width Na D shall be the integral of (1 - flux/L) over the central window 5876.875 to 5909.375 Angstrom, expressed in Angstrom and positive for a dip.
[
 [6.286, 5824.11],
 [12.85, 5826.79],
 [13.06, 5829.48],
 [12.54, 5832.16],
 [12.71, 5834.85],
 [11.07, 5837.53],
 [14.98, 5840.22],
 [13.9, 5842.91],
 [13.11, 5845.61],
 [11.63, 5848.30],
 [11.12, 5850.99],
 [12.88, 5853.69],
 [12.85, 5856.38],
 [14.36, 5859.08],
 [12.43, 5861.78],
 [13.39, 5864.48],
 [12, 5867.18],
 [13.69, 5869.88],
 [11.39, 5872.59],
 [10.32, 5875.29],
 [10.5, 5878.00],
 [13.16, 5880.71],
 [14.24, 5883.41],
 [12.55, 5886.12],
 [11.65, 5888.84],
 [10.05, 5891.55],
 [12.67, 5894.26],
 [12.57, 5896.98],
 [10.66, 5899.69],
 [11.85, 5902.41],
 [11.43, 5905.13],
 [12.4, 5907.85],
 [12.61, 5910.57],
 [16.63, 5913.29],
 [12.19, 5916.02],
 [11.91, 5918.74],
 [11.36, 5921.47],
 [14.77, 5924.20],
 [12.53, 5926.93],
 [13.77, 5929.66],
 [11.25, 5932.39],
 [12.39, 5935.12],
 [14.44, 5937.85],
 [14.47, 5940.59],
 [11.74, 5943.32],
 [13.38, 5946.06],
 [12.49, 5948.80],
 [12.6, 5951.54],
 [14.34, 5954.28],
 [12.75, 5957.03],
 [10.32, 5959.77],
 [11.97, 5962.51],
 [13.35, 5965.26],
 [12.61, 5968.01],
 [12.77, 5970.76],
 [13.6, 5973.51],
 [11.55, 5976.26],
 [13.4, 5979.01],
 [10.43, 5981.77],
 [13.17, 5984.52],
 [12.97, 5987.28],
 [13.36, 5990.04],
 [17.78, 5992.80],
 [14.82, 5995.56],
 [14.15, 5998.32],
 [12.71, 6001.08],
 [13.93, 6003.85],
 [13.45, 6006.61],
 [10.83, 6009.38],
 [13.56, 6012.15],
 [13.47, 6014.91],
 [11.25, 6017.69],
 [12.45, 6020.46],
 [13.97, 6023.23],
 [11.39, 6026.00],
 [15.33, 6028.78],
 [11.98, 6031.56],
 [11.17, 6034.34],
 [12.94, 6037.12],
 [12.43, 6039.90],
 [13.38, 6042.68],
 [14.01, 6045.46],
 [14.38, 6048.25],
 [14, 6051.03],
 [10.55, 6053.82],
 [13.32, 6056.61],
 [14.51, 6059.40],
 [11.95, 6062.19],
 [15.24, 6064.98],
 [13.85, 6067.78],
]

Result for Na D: 1.63 Angstrom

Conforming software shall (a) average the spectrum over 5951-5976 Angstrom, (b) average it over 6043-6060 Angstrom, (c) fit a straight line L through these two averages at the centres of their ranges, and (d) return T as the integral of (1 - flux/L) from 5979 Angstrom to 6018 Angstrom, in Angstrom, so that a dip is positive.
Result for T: -1.2 Angstrom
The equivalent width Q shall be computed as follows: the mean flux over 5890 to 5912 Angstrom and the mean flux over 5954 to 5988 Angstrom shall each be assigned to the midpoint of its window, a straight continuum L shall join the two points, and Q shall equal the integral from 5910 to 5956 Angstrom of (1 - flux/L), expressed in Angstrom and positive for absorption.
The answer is -3.8 Angstrom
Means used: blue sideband 11.8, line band 13.1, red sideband 12.5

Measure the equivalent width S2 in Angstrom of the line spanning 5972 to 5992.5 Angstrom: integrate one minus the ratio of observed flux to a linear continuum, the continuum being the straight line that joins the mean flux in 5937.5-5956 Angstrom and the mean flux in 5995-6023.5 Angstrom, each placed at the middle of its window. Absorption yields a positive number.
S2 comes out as 0.38 Angstrom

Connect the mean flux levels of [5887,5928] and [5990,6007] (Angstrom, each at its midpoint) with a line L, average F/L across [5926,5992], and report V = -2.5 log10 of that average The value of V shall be 0.061 mag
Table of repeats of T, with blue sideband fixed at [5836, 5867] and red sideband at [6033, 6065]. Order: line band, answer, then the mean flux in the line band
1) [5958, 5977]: 0.9 Angstrom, 12.3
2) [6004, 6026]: 0.6 Angstrom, 12.7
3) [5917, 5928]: 0.3 Angstrom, 12.6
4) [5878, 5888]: 0.0 Angstrom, 12.8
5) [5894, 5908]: 1.2 Angstrom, 11.8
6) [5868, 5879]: 1.1 Angstrom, 11.5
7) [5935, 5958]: -0.5 Angstrom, 13.2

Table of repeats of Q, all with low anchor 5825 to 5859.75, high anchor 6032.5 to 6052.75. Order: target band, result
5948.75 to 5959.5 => 0.1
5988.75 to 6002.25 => -1.6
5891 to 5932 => 1.1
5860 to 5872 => -0.1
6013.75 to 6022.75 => 0.4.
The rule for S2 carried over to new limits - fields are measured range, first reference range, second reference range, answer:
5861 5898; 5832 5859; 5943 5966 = 1.5 Angstrom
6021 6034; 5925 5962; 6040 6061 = 0.3 Angstrom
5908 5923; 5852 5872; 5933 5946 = 0.2 Angstrom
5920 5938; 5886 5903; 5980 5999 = -0.6 Angstrom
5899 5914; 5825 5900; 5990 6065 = 0.2 Angstrom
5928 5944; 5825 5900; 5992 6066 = -0.3 Angstrom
